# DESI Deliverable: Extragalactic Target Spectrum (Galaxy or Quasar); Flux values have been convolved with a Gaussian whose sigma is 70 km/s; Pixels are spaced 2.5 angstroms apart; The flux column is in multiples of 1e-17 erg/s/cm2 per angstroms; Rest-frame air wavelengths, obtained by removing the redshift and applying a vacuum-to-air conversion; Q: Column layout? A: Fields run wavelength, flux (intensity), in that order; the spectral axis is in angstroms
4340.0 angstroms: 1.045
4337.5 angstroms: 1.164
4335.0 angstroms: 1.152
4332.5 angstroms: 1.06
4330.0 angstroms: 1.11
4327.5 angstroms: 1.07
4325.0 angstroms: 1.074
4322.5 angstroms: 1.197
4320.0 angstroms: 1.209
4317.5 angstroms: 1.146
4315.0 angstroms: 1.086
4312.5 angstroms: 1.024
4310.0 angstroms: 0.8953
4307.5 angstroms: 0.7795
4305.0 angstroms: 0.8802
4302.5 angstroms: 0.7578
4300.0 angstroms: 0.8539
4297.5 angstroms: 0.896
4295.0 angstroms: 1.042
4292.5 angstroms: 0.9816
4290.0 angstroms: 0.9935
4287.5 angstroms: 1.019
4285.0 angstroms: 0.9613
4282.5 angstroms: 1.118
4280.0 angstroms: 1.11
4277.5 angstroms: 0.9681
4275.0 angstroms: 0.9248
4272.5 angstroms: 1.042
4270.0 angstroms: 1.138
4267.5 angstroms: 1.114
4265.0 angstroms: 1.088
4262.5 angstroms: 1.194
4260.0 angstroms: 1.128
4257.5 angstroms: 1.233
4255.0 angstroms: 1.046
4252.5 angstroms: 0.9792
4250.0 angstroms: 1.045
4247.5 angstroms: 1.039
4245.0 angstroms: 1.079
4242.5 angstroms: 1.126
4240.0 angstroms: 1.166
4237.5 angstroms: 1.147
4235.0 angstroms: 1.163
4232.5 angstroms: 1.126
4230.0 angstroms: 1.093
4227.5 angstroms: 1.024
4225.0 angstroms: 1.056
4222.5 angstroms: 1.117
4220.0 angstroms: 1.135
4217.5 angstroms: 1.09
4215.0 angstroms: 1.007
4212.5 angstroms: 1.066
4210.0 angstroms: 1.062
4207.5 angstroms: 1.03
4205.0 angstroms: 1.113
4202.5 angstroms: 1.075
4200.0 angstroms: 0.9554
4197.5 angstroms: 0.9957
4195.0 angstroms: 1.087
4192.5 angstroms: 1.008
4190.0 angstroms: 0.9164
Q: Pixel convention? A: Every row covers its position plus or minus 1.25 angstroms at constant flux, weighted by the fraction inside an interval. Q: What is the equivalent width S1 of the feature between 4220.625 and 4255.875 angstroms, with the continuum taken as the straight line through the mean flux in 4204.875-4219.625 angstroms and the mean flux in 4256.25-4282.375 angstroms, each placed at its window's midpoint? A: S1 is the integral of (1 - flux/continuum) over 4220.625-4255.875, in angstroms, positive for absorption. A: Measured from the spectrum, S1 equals -0.3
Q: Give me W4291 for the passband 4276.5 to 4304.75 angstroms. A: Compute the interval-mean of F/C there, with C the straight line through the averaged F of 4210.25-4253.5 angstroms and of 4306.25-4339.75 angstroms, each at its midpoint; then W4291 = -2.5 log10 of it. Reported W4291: 0.12 mag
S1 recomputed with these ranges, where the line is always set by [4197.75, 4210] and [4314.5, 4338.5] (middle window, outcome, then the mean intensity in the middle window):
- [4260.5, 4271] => -0.5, 1.13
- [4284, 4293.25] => 0.9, 0.99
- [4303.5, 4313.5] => 2.0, 0.888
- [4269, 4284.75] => 0.7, 1.04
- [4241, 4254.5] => 0.2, 1.06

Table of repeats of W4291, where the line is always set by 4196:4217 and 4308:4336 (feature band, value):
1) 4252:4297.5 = 0.009 mag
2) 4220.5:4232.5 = -0.035 mag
